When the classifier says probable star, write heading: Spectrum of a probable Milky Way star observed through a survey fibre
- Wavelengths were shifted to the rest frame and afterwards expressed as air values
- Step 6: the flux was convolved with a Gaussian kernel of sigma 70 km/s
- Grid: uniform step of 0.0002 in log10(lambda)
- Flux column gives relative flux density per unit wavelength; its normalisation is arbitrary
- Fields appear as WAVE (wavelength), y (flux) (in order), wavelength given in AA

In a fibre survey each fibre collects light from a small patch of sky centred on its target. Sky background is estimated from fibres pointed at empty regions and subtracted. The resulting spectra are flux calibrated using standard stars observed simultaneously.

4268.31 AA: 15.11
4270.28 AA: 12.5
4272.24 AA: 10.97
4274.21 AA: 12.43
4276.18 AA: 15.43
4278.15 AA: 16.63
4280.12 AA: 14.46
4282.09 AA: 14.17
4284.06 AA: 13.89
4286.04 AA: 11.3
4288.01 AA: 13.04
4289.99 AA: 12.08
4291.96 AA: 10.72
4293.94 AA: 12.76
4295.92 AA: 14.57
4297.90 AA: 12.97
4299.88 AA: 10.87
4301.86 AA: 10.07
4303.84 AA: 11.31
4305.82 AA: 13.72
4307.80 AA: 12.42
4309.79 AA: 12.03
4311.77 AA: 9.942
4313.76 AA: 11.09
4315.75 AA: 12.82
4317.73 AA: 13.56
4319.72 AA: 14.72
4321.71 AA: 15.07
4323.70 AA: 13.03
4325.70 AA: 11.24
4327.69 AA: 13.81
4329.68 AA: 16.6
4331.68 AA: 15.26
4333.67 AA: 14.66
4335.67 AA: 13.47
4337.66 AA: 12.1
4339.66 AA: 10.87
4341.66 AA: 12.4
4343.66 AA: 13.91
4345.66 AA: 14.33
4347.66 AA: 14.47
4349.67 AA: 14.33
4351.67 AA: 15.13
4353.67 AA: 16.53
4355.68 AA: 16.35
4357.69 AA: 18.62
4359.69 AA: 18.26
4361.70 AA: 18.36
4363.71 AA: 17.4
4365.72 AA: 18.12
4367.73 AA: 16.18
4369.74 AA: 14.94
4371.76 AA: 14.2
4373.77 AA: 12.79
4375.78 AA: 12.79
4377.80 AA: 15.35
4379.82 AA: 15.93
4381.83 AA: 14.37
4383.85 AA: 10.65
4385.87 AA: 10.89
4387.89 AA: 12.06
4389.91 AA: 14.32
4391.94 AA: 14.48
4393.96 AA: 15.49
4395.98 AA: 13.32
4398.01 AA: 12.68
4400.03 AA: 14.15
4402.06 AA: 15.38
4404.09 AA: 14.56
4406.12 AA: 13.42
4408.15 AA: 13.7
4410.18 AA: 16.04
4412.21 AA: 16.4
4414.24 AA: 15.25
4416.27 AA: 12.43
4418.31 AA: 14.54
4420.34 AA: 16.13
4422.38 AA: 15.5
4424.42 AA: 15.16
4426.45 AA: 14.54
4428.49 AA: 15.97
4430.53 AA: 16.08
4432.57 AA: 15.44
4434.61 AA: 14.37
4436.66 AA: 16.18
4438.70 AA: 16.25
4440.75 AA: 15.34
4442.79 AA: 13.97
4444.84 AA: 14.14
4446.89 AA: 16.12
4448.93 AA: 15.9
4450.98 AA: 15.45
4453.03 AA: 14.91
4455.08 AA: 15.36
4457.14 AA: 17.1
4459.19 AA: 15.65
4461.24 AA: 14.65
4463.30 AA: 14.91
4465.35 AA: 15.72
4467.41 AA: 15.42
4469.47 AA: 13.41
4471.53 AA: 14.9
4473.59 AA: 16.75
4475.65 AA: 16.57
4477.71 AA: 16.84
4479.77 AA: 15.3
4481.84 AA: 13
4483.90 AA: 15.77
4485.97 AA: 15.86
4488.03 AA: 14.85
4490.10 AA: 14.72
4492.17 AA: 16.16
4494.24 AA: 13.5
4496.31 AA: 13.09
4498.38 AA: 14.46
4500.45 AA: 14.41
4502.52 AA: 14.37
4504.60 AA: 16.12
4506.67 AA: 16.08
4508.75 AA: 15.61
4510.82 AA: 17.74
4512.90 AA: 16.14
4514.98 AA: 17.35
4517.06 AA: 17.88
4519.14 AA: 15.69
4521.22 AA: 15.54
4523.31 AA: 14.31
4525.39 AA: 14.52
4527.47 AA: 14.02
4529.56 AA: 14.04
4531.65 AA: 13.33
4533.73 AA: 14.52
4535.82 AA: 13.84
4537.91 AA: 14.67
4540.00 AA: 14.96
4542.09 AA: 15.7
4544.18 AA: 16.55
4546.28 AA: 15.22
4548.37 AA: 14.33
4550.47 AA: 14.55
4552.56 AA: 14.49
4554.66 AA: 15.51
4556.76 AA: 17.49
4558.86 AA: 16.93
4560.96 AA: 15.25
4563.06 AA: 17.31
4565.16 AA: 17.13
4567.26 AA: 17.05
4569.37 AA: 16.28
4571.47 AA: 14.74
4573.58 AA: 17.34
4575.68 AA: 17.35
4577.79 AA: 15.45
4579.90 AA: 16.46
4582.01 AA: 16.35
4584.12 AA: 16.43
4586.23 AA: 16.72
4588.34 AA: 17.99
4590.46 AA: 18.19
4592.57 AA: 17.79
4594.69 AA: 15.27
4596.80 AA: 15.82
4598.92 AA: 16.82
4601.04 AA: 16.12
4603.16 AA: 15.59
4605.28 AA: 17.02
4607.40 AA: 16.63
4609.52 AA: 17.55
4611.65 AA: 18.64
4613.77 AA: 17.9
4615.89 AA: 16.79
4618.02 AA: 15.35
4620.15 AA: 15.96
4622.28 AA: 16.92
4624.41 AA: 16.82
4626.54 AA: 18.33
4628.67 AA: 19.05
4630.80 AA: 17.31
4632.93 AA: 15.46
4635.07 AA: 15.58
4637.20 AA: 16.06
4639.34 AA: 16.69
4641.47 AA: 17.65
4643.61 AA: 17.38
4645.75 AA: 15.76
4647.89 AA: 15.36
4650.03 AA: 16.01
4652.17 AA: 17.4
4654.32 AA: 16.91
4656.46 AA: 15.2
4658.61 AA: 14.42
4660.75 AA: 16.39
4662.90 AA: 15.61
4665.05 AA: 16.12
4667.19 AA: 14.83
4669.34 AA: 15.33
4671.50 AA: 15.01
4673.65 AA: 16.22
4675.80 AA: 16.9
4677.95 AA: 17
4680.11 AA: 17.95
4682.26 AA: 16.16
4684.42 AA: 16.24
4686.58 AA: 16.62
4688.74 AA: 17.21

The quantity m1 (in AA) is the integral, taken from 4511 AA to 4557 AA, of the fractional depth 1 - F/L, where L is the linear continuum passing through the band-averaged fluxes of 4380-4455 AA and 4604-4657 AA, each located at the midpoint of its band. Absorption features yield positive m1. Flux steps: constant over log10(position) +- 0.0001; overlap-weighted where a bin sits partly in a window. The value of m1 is 1.7 AA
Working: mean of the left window 14.6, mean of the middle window 15.2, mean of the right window 16.8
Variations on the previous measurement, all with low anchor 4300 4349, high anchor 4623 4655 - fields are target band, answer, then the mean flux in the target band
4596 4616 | -0.63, 16.9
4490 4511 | 0.14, 15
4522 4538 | 1.37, 14.1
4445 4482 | -2.00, 15.5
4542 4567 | -0.23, 15.9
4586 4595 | -0.66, 17.4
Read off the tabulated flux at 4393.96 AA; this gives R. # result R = 15.49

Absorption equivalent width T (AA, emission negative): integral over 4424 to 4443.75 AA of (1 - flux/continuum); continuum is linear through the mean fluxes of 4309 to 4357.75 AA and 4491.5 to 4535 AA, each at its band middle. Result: -1.07 AA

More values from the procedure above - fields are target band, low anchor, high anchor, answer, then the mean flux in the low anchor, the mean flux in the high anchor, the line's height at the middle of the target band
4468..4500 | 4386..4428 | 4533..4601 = 0.5 AA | 14.4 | 16.1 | 15.2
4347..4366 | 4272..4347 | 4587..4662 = -4.4 AA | 13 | 16.7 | 13.6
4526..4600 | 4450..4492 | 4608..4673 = 0.4 AA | 15.4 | 16.5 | 16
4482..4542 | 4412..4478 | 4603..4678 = 2.4 AA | 15.3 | 16.5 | 15.7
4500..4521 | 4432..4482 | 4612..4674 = -0.7 AA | 15.4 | 16.4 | 15.7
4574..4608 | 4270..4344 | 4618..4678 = -1.9 AA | 13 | 16.3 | 15.8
